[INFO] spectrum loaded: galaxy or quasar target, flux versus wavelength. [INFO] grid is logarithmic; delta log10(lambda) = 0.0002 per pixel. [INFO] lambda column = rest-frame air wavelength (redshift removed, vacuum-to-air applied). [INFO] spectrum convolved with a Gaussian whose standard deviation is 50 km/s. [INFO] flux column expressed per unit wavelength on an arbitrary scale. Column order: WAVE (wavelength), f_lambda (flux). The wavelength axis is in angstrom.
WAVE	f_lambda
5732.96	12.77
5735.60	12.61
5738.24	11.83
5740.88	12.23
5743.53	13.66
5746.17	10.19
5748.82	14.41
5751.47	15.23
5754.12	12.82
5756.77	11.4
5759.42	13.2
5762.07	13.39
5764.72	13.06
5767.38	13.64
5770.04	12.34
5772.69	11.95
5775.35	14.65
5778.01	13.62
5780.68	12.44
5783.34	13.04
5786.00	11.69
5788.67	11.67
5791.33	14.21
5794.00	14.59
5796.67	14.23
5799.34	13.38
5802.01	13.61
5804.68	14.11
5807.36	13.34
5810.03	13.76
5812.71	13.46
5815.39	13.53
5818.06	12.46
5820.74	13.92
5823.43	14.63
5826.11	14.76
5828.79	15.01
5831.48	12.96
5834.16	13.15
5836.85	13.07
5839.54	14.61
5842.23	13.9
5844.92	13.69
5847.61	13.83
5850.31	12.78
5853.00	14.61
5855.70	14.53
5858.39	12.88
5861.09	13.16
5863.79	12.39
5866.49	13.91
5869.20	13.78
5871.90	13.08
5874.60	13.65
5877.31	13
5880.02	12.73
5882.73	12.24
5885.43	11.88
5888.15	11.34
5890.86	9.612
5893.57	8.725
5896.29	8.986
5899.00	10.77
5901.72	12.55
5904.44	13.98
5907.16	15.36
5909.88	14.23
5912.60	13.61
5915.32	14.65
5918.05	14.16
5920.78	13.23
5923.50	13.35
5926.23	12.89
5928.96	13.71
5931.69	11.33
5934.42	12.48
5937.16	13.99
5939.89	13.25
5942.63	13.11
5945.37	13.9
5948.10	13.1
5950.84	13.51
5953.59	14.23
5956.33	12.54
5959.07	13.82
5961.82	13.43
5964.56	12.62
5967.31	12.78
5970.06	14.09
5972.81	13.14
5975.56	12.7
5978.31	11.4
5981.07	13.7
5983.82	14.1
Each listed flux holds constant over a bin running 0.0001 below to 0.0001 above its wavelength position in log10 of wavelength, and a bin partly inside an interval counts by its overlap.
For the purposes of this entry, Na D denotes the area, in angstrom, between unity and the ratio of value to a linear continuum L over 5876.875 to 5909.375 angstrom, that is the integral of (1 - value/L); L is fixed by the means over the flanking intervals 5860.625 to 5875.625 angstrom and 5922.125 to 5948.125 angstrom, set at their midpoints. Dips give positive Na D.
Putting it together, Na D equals 3.6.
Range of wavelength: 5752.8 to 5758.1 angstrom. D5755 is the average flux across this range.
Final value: 12.1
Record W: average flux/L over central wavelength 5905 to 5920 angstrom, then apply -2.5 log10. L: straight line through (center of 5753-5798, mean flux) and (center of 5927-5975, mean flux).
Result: -0.09 mag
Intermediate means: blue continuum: 13.1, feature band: 14.3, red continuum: 13.2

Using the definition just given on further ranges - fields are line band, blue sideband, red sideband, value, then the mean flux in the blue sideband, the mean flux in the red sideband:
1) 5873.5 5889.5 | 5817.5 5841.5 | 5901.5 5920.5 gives 0.130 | 13.9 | 14.1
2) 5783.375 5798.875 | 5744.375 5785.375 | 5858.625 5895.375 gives -0.036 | 13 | 12.2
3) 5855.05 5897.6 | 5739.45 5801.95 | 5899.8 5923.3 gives 0.123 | 13.1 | 13.9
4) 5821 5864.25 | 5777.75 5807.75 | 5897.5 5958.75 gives -0.036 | 13.3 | 13.4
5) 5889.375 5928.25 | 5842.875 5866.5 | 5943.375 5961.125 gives 0.076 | 13.5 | 13.5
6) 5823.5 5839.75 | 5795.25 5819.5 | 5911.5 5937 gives -0.035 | 13.5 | 13.3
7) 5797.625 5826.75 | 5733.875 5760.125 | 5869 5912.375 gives -0.098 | 12.7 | 12.2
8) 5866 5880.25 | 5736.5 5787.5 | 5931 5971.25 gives -0.023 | 12.9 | 13.2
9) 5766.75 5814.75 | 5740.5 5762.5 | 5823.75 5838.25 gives 0.007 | 13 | 13.9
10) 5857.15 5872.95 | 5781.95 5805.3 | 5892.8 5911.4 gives -0.050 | 13.4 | 12.2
